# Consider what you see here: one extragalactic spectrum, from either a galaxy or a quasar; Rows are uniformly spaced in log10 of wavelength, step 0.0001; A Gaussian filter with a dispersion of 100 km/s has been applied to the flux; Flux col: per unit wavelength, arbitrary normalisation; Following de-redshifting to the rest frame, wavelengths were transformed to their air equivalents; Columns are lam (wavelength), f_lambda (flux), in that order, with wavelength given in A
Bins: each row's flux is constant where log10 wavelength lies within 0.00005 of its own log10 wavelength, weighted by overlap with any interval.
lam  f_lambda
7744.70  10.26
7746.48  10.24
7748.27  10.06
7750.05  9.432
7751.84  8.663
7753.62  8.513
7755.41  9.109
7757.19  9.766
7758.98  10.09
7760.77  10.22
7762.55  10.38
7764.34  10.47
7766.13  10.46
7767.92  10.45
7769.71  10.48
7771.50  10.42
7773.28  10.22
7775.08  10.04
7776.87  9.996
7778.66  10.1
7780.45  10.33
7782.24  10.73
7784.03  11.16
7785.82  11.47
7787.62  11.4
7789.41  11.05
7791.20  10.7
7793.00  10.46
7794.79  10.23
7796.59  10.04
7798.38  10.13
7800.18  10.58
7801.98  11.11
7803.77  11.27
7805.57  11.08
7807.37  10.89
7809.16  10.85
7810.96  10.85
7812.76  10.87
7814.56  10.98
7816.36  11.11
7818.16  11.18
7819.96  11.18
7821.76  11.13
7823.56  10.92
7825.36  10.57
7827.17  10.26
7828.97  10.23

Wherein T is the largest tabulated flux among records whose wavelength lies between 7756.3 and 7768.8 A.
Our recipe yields 10.47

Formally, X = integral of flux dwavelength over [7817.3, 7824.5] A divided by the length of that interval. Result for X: 11.1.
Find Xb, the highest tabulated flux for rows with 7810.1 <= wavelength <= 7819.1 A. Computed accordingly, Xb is 11.18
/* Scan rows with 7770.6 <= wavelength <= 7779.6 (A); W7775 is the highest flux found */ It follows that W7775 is 10.42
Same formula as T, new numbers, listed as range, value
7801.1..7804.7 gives 11.27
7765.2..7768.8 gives 10.46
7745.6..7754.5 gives 10.24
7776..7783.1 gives 10.73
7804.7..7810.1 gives 11.08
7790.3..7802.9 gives 11.11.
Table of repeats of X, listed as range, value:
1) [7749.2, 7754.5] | 8.87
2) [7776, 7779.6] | 10.1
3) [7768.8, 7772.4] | 10.5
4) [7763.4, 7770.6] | 10.5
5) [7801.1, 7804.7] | 11.2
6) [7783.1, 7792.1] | 11.2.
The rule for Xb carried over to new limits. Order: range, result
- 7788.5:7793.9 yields 11.05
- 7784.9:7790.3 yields 11.47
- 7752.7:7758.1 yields 9.766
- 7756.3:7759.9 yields 10.09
